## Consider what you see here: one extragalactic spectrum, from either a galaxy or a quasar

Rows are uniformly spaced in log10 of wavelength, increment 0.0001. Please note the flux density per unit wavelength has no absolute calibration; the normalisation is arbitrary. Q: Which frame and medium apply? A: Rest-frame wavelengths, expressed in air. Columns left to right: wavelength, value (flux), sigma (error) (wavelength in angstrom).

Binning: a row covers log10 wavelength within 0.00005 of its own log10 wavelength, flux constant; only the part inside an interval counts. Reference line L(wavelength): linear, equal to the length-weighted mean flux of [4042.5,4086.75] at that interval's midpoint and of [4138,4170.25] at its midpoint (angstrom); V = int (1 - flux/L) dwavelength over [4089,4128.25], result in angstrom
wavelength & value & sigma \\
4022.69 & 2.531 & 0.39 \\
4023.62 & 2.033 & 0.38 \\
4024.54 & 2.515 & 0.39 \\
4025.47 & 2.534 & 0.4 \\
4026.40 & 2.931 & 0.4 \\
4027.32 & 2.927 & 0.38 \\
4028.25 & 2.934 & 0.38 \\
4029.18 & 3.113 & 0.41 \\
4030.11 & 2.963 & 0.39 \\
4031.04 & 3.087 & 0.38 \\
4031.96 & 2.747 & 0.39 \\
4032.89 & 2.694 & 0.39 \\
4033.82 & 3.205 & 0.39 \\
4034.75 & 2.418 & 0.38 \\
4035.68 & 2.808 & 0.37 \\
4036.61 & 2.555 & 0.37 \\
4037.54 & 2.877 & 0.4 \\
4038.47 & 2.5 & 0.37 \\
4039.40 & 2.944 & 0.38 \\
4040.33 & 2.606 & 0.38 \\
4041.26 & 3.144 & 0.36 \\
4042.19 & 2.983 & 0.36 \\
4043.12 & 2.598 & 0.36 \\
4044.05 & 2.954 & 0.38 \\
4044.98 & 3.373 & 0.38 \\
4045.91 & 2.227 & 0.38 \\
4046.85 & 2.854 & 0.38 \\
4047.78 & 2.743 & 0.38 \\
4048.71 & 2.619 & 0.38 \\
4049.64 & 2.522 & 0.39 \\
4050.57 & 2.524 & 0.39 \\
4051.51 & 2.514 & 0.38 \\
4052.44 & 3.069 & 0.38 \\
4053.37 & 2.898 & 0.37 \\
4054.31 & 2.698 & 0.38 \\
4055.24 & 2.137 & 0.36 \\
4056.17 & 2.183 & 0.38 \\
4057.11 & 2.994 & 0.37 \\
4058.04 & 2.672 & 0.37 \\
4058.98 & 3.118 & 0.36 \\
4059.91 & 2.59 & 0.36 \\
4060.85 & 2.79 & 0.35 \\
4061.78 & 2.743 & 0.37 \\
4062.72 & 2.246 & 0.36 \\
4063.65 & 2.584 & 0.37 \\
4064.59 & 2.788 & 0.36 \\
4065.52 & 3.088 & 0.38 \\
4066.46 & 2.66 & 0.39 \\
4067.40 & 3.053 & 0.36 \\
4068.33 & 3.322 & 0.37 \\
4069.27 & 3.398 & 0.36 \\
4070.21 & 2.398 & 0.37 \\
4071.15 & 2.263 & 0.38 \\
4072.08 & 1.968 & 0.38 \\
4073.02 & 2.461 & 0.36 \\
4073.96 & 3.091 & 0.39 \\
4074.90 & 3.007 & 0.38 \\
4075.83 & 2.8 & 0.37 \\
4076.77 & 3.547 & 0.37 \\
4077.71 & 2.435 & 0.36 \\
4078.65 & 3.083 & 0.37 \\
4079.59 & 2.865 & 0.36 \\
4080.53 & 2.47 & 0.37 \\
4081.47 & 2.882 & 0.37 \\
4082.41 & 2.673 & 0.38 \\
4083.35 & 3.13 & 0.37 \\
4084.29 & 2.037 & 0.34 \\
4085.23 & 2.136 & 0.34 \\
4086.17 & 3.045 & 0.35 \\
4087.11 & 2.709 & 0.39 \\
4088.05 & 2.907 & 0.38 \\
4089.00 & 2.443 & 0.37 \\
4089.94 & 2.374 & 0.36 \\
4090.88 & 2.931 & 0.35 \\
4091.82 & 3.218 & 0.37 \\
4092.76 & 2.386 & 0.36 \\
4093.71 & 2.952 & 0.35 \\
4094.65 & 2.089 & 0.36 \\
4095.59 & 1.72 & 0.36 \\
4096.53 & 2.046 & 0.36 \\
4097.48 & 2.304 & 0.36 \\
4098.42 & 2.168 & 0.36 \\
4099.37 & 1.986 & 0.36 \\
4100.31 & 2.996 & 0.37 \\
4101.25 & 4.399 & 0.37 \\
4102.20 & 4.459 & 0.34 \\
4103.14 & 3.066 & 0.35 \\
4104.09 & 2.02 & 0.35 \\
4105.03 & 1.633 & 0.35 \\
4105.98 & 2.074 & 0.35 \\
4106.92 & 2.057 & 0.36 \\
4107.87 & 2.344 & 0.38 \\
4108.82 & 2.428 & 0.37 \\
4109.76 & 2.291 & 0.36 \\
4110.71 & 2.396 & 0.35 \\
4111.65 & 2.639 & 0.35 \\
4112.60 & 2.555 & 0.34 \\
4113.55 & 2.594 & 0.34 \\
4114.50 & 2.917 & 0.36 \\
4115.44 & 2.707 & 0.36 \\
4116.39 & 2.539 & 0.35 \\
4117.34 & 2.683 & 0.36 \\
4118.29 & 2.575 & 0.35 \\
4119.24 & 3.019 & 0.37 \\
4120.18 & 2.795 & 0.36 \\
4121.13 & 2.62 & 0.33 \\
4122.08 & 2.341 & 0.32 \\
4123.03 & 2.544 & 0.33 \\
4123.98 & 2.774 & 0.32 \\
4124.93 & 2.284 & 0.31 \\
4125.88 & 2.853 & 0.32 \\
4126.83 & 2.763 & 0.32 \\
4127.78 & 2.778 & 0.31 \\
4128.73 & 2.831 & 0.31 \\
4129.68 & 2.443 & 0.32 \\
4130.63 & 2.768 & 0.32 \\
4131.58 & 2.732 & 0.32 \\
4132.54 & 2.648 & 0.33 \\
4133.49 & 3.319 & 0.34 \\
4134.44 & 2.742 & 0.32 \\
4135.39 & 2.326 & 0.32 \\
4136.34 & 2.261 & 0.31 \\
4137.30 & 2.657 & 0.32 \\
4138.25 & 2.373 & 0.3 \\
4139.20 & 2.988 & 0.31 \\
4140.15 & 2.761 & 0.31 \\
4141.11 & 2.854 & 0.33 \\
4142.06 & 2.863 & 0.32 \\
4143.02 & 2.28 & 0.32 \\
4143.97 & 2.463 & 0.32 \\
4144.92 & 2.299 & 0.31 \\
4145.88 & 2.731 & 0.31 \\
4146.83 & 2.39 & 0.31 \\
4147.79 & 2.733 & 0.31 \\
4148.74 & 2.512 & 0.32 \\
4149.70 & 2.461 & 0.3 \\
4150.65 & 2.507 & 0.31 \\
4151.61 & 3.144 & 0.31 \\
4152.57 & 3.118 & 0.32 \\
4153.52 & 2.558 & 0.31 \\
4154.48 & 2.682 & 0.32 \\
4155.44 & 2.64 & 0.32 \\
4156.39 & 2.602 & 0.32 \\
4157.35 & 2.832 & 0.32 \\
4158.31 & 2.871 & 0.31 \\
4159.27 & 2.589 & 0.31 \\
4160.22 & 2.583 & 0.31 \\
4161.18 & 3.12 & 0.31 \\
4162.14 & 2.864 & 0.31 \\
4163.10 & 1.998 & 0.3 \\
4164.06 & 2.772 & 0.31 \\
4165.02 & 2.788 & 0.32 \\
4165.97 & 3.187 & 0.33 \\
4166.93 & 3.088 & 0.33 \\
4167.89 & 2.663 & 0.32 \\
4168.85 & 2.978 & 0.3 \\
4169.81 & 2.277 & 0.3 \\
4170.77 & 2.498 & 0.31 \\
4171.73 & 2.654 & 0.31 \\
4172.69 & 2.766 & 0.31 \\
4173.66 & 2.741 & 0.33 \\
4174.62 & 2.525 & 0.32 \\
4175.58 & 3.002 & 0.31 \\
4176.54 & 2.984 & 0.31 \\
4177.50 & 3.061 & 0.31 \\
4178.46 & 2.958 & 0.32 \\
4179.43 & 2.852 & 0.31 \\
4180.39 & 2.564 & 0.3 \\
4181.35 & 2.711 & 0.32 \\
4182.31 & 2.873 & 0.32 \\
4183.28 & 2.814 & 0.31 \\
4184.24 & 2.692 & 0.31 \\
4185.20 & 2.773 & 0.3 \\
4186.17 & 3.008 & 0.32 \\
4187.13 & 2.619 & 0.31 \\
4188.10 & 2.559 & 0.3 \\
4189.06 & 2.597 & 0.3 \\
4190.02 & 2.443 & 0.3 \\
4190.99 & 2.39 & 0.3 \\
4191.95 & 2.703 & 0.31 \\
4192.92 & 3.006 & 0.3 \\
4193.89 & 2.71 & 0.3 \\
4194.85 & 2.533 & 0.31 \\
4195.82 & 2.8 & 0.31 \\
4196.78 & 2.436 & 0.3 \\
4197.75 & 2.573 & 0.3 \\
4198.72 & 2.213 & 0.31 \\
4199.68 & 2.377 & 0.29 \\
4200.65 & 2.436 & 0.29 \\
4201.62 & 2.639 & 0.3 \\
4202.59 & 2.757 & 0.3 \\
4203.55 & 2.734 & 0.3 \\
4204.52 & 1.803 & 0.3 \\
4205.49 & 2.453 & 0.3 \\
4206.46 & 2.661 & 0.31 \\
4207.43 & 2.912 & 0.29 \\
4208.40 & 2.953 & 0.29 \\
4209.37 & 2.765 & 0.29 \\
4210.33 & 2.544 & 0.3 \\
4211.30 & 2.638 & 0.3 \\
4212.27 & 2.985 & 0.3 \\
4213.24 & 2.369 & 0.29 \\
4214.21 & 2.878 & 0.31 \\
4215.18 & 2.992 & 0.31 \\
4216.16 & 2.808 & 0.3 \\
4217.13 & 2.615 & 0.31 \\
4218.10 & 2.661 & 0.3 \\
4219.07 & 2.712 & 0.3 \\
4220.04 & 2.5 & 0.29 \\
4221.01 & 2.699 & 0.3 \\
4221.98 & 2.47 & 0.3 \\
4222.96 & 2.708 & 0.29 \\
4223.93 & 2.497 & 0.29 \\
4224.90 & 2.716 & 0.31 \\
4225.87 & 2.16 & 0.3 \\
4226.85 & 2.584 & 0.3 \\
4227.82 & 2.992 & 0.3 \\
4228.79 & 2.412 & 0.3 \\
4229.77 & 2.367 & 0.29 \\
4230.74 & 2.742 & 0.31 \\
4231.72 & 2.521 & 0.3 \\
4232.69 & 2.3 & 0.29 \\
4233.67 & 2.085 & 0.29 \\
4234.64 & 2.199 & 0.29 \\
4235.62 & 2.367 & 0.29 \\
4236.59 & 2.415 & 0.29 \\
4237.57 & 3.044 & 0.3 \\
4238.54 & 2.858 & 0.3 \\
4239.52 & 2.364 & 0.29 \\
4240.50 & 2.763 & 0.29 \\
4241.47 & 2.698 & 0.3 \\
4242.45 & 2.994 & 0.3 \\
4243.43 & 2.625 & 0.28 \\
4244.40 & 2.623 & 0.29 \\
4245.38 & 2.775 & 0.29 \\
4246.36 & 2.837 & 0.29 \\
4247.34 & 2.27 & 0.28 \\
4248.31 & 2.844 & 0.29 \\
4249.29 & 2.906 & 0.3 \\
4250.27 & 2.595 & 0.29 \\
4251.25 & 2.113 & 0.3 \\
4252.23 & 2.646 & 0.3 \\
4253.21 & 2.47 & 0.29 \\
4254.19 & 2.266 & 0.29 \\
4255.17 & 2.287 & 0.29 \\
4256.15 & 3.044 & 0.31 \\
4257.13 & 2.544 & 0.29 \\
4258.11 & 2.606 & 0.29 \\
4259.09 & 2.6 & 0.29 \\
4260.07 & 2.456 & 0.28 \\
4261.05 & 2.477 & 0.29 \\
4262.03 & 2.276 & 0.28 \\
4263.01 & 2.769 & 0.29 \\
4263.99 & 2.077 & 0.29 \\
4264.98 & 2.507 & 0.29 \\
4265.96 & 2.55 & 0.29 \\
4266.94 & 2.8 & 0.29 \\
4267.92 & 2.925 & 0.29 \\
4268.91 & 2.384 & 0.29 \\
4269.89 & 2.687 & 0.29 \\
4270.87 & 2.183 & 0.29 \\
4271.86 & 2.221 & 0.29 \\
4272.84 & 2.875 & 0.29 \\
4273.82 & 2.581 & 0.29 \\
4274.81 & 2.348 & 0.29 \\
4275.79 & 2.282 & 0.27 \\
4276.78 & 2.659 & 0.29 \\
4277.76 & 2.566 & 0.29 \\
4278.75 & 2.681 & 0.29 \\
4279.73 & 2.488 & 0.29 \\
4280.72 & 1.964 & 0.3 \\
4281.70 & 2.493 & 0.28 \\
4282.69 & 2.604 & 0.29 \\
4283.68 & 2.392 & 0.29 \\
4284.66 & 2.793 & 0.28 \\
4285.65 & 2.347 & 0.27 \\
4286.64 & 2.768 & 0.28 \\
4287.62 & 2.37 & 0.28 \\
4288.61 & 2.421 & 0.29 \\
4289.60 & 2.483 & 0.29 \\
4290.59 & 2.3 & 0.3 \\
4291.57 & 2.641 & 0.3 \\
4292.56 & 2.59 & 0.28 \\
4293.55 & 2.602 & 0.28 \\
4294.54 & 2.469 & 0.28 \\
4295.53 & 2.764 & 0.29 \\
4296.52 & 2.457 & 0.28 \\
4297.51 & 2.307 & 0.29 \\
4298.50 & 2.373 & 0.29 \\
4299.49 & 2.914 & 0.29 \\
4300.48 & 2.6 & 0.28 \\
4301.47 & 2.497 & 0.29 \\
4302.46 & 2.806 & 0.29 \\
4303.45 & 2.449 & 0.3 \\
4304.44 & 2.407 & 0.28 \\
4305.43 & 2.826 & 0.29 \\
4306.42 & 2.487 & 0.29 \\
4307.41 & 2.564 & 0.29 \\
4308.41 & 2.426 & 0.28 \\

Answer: 1.8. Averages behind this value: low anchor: 2.73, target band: 2.59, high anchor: 2.7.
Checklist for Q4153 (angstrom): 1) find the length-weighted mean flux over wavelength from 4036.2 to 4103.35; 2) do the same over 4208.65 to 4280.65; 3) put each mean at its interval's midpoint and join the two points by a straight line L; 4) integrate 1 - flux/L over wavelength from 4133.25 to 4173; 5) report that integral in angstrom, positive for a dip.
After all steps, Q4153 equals -0.33 angstrom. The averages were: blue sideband 2.74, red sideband 2.58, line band 2.68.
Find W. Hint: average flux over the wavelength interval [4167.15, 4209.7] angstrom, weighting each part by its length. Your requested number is 2.67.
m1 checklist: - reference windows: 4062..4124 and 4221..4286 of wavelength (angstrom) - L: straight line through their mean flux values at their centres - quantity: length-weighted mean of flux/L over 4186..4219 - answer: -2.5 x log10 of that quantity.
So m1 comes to -0.023 mag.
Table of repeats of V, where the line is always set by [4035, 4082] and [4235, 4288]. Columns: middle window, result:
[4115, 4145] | 0.3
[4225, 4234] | 0.4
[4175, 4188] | -1.0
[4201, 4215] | -0.3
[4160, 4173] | -0.4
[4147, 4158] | -0.2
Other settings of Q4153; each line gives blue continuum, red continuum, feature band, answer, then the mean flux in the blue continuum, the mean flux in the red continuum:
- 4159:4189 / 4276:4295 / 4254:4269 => 0.1 angstrom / 2.76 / 2.5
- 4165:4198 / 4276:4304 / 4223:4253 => 0.6 angstrom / 2.74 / 2.53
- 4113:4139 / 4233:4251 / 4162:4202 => -0.8 angstrom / 2.67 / 2.62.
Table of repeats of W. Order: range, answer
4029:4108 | 2.71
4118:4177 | 2.69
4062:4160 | 2.66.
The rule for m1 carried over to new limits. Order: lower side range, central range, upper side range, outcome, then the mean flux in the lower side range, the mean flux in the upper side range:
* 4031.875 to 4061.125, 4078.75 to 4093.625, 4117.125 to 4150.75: 0.00 mag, 2.73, 2.64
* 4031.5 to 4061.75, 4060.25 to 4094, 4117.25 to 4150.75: -0.02 mag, 2.74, 2.64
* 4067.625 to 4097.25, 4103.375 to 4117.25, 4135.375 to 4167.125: 0.12 mag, 2.67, 2.68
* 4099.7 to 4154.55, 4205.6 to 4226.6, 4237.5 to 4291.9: -0.03 mag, 2.66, 2.55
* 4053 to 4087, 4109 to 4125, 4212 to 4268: 0.03 mag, 2.73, 2.59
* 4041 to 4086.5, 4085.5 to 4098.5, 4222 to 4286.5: 0.08 mag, 2.74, 2.54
